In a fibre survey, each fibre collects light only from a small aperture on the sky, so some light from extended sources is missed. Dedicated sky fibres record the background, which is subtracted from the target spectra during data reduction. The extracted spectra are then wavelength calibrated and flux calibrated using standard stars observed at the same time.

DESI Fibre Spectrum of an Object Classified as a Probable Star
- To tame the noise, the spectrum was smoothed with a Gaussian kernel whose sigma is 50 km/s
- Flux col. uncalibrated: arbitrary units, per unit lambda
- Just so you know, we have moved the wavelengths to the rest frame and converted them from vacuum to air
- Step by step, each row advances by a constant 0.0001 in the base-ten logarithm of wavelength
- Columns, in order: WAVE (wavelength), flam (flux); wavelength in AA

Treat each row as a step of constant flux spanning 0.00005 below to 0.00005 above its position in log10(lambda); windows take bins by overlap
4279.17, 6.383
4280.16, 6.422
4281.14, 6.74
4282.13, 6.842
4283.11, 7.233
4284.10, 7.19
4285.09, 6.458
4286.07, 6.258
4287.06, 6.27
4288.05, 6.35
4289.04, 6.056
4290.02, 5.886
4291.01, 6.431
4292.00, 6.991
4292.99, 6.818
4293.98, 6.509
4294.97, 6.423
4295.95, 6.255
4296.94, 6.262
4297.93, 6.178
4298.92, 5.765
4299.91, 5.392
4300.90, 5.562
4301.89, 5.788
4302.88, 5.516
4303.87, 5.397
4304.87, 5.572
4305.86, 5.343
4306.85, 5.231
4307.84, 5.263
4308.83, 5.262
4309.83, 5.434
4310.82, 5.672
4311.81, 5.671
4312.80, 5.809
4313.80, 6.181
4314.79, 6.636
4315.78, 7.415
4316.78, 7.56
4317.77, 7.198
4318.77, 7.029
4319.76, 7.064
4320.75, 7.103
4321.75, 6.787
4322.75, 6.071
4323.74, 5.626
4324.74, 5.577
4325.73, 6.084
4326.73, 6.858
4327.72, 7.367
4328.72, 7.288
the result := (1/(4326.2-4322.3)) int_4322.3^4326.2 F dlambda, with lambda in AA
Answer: 5.85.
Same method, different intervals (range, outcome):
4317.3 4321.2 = 7.1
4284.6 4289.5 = 6.28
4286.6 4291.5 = 6.2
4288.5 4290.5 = 6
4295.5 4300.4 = 5.97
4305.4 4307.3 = 5.29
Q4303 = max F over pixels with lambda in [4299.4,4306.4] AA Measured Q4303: 5.788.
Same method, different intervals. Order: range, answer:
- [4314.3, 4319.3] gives 7.56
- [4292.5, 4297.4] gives 6.818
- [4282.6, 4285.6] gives 7.233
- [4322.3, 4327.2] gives 6.858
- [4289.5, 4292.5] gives 6.991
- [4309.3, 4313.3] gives 5.809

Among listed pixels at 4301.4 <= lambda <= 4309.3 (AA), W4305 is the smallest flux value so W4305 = 5.231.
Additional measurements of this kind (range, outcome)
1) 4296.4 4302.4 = 5.392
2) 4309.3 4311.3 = 5.434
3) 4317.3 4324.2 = 5.626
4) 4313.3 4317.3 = 6.181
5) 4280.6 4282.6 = 6.74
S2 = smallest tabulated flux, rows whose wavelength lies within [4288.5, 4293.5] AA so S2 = 5.886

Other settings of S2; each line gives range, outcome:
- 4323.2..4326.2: 5.577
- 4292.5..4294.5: 6.509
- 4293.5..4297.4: 6.255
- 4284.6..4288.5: 6.258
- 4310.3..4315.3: 5.671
